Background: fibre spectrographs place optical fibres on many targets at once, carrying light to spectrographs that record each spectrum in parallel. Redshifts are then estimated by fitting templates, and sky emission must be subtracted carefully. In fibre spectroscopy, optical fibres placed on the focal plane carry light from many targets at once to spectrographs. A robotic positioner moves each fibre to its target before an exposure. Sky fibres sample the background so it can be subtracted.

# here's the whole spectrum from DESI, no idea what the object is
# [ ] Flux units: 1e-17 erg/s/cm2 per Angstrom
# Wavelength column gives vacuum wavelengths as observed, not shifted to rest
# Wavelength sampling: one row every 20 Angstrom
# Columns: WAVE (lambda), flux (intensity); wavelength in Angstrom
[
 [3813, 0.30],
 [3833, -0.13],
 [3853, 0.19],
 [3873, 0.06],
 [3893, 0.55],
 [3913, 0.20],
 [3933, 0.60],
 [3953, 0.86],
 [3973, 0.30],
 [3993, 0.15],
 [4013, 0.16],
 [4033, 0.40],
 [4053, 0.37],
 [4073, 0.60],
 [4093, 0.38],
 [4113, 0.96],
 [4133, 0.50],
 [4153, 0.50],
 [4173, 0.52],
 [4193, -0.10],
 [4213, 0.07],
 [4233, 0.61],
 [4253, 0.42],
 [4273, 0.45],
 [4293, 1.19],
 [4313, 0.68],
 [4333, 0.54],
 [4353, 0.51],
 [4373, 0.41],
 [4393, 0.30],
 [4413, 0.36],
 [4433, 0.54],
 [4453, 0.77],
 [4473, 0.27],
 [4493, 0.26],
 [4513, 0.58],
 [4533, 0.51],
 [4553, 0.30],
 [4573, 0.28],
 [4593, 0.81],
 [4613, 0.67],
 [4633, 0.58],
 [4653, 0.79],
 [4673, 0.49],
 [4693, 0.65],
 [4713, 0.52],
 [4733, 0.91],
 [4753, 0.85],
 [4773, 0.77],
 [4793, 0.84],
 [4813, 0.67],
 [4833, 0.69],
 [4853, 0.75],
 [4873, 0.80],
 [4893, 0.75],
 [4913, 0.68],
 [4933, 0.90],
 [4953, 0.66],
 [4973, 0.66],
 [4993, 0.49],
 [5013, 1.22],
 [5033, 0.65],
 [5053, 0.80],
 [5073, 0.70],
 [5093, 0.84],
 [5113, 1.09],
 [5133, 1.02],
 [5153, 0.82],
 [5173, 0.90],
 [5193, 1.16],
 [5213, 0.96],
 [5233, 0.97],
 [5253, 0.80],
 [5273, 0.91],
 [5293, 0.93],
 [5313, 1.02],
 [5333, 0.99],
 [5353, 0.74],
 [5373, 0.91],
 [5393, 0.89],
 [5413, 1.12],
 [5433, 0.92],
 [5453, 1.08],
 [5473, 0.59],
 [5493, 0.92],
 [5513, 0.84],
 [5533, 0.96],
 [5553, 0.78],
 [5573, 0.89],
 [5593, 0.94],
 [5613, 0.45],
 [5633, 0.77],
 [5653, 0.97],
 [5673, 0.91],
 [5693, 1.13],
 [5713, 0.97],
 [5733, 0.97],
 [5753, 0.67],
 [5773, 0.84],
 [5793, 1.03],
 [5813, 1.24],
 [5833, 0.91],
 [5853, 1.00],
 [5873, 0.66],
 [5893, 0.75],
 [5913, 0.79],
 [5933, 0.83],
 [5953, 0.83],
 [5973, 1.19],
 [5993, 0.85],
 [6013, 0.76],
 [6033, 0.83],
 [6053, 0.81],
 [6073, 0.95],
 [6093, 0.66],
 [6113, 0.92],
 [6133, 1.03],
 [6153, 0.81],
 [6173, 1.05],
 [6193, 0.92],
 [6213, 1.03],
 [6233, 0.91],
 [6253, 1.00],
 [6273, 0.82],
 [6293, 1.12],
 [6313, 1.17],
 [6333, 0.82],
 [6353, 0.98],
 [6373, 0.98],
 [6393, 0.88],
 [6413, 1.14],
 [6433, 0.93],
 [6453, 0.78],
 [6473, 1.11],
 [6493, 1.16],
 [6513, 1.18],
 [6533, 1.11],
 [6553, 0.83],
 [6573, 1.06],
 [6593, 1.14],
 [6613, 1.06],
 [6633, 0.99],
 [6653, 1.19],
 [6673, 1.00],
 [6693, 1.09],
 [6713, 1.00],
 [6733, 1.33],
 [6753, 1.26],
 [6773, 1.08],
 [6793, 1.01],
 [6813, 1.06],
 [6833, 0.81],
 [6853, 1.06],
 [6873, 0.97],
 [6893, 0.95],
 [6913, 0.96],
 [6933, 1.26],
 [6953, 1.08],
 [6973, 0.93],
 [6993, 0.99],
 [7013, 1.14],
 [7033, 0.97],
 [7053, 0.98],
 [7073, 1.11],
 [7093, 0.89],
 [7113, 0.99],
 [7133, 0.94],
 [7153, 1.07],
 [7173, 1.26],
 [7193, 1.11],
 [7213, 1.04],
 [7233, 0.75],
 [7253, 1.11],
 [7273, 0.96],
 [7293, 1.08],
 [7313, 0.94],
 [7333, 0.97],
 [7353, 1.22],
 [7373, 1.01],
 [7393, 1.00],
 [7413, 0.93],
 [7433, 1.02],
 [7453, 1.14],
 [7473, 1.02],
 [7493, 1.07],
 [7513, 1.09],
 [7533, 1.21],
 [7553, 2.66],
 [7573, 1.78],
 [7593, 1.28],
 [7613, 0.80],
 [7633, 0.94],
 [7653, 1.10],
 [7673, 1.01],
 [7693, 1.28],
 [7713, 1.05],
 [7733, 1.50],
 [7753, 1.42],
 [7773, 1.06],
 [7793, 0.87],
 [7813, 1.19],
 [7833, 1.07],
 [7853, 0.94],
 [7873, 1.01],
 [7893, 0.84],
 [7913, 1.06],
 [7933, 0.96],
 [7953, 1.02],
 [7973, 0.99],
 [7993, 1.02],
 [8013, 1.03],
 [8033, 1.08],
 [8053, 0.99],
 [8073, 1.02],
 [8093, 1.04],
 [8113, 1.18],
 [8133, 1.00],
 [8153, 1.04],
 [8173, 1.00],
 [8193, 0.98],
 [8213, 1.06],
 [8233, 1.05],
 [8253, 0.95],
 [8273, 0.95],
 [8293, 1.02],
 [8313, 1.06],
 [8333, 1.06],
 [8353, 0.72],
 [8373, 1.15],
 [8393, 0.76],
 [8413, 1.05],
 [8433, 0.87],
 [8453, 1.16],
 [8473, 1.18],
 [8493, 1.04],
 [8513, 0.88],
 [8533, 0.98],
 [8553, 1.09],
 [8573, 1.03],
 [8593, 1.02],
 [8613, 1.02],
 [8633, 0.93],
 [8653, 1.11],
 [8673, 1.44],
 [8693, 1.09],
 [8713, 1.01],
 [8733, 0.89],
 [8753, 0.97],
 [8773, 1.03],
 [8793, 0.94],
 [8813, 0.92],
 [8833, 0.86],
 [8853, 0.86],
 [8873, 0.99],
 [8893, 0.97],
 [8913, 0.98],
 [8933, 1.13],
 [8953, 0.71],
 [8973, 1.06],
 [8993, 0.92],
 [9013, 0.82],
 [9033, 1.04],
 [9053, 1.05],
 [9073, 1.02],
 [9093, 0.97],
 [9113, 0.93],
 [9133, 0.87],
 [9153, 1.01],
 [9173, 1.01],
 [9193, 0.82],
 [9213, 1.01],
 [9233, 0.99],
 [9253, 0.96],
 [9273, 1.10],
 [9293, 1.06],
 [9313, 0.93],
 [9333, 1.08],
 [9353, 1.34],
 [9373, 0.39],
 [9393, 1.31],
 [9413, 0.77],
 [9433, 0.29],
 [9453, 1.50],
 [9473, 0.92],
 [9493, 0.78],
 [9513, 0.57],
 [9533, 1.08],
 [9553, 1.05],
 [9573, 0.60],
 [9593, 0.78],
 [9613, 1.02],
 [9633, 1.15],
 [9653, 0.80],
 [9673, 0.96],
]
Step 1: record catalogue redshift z 0.15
